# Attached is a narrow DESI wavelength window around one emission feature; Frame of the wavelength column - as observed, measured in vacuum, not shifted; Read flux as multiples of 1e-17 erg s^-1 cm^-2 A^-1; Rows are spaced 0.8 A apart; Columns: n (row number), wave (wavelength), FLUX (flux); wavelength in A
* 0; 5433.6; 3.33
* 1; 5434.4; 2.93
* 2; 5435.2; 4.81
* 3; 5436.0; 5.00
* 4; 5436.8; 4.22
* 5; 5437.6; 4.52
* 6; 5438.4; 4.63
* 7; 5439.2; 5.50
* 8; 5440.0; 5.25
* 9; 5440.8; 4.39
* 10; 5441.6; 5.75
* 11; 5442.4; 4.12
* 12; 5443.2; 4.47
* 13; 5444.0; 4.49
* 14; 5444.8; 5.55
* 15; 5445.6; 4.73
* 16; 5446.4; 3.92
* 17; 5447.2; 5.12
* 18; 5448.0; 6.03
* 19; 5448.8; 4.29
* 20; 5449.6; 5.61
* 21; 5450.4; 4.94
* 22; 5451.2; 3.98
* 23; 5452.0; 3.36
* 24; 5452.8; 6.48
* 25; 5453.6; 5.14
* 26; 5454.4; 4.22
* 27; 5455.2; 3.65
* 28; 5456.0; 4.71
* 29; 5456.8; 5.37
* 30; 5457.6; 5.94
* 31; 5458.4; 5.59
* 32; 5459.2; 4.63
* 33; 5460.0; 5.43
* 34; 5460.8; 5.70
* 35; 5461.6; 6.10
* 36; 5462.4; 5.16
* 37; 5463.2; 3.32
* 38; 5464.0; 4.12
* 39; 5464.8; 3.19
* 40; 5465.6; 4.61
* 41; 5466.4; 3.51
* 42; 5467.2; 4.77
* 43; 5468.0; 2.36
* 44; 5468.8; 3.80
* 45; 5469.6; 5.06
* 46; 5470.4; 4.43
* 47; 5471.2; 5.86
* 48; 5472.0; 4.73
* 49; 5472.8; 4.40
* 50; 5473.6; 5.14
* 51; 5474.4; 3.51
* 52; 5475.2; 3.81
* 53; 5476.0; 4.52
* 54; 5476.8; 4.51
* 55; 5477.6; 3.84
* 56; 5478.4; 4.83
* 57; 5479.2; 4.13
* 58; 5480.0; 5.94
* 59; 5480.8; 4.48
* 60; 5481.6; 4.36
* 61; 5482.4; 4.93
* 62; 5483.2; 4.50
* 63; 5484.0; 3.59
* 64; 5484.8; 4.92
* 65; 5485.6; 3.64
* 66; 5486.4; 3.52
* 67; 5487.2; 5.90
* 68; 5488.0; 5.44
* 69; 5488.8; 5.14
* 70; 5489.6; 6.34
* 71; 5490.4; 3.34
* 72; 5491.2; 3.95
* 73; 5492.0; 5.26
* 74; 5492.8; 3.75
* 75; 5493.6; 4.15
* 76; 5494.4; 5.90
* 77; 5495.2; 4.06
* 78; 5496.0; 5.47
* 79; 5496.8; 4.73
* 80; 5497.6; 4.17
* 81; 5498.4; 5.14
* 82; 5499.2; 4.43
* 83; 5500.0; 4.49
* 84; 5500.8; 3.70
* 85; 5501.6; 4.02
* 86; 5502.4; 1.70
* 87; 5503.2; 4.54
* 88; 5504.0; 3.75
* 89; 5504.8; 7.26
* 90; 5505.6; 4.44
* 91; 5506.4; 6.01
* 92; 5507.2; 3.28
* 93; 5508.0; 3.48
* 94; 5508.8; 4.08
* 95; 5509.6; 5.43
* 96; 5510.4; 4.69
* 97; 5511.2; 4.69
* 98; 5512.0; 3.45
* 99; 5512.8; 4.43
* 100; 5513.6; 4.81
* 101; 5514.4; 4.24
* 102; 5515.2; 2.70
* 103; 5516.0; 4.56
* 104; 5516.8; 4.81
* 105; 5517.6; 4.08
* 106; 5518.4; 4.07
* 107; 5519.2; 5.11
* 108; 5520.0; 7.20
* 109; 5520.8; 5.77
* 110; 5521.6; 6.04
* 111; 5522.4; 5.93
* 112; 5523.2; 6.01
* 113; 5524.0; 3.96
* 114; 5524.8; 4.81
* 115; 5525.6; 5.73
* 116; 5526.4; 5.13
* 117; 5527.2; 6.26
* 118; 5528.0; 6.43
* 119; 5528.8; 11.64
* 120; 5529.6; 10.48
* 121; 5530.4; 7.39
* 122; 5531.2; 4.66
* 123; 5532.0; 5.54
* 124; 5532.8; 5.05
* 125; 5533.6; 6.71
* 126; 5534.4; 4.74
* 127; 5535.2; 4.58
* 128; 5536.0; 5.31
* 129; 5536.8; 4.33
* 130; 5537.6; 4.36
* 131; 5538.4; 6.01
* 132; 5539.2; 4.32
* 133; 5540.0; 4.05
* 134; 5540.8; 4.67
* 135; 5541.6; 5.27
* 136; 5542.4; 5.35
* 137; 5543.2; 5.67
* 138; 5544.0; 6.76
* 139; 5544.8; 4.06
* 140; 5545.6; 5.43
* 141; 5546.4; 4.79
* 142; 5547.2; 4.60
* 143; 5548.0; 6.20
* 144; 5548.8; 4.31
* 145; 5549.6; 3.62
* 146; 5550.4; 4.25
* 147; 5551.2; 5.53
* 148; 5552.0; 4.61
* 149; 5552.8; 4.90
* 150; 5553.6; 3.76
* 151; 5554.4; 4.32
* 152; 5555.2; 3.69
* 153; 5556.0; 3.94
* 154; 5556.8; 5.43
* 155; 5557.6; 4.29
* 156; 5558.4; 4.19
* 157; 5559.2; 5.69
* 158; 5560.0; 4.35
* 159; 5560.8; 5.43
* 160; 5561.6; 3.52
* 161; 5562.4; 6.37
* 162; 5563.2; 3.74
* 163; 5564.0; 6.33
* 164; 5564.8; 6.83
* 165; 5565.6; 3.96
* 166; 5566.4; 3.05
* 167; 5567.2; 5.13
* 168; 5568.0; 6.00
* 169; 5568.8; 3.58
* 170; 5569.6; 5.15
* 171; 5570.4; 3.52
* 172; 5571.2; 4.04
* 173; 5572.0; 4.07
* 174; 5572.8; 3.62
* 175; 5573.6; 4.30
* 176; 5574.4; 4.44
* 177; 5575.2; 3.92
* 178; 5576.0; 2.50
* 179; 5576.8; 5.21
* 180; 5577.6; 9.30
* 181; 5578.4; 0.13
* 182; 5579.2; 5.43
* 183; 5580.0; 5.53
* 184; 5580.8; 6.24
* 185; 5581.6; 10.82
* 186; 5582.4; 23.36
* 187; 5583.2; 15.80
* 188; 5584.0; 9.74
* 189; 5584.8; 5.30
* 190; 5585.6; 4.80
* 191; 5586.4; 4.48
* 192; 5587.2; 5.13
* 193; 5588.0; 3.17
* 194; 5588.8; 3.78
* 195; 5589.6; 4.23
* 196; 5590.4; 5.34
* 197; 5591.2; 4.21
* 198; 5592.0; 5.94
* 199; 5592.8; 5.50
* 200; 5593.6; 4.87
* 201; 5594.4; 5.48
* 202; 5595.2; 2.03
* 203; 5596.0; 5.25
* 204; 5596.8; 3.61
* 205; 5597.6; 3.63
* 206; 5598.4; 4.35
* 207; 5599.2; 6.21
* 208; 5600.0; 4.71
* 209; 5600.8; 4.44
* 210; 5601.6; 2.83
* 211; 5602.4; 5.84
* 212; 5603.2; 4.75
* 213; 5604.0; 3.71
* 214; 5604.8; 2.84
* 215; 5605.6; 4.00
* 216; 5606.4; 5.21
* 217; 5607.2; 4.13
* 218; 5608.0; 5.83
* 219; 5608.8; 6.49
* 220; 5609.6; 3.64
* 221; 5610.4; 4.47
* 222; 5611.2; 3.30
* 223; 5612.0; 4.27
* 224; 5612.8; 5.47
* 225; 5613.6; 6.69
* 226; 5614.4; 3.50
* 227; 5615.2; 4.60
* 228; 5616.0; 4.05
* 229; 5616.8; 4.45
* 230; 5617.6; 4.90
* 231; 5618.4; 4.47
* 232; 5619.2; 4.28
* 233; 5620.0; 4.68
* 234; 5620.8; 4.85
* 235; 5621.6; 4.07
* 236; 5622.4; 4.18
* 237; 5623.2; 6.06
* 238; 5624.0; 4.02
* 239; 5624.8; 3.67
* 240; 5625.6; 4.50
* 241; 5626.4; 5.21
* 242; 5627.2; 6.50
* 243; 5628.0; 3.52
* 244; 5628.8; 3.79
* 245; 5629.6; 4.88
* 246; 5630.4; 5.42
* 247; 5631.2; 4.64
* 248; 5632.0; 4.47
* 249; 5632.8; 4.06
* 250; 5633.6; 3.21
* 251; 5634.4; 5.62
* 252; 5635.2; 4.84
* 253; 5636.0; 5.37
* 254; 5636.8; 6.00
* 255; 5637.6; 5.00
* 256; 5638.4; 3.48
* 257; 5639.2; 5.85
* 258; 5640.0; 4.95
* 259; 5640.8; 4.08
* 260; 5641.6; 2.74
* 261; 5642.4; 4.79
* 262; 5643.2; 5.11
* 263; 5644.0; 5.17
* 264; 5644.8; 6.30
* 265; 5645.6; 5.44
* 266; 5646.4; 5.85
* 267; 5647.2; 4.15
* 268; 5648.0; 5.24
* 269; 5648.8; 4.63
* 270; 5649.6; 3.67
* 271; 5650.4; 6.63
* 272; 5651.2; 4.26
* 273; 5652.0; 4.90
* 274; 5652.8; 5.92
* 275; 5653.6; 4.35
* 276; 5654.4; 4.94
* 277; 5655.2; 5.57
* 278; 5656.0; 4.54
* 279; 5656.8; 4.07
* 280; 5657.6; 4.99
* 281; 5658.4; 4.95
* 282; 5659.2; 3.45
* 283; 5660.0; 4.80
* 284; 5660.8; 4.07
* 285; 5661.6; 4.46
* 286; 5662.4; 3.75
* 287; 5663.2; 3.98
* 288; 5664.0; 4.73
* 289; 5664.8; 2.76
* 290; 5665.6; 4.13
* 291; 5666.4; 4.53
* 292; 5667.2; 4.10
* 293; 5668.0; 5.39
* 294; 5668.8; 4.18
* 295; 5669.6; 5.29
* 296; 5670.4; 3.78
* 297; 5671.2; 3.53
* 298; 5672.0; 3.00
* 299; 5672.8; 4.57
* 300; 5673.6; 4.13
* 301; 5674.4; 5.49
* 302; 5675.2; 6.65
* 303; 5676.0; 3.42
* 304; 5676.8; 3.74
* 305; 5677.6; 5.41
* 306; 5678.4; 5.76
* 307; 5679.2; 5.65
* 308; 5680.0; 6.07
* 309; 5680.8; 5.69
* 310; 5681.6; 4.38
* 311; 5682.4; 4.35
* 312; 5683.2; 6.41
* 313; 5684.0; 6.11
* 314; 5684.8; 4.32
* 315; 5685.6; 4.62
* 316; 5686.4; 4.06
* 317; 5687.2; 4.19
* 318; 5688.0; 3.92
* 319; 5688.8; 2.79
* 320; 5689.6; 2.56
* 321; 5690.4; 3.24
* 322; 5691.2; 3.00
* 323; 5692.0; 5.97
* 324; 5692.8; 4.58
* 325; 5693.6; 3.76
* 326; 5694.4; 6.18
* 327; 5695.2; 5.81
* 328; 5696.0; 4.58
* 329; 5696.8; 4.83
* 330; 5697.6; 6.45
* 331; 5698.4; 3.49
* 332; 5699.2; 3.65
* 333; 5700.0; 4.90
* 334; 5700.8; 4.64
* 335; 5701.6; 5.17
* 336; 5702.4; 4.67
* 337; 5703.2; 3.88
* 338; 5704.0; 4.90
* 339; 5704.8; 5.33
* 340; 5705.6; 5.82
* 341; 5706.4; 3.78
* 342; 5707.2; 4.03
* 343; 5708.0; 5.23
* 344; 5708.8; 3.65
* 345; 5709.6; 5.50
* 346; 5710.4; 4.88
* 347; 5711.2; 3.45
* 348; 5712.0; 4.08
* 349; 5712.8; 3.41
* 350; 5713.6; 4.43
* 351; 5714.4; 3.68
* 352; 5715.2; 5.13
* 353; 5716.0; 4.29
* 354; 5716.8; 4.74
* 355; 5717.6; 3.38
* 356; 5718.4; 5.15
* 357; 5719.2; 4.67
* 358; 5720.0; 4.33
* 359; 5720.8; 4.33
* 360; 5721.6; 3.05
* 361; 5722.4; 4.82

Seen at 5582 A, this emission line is [O III]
